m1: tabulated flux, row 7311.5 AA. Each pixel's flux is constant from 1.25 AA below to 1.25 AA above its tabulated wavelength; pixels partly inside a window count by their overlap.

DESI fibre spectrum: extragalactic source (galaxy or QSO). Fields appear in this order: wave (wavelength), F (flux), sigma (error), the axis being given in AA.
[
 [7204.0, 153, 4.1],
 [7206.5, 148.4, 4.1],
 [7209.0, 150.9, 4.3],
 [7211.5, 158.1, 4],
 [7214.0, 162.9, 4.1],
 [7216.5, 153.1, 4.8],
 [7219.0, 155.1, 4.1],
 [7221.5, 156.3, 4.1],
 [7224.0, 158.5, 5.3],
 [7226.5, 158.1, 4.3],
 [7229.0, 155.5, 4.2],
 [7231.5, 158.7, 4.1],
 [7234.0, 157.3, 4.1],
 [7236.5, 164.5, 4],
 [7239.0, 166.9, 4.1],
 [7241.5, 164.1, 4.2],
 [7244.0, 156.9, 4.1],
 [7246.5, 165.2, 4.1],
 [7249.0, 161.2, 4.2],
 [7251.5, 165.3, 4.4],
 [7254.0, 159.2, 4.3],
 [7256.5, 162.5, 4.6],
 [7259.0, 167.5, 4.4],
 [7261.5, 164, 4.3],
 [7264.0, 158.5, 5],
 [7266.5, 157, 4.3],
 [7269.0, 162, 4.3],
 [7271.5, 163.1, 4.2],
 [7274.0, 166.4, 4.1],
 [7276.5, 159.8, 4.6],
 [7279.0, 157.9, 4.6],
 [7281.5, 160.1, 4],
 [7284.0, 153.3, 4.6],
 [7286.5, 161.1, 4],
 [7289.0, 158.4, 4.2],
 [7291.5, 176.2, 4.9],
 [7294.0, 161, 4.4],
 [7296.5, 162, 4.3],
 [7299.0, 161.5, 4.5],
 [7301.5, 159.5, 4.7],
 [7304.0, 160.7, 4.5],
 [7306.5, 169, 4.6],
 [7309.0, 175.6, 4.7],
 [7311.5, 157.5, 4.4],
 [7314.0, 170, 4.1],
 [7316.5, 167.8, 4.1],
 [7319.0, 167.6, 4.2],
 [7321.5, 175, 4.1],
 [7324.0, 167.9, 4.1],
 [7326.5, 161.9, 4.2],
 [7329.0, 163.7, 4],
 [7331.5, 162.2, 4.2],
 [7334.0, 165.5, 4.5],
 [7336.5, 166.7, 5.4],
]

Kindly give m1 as 157.5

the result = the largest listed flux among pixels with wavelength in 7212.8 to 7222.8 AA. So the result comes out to 162.9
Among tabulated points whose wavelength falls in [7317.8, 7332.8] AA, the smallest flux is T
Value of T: 161.9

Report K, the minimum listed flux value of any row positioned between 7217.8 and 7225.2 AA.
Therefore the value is 155.1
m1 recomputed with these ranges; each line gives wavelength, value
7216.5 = 153.1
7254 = 159.2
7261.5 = 164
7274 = 166.4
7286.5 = 161.1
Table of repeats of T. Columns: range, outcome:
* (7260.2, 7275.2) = 157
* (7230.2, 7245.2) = 156.9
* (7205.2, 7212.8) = 148.4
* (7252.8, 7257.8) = 159.2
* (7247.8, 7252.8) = 161.2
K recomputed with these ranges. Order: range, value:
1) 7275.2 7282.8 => 157.9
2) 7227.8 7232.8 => 155.5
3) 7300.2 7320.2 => 157.5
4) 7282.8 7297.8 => 153.3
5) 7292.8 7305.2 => 159.5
